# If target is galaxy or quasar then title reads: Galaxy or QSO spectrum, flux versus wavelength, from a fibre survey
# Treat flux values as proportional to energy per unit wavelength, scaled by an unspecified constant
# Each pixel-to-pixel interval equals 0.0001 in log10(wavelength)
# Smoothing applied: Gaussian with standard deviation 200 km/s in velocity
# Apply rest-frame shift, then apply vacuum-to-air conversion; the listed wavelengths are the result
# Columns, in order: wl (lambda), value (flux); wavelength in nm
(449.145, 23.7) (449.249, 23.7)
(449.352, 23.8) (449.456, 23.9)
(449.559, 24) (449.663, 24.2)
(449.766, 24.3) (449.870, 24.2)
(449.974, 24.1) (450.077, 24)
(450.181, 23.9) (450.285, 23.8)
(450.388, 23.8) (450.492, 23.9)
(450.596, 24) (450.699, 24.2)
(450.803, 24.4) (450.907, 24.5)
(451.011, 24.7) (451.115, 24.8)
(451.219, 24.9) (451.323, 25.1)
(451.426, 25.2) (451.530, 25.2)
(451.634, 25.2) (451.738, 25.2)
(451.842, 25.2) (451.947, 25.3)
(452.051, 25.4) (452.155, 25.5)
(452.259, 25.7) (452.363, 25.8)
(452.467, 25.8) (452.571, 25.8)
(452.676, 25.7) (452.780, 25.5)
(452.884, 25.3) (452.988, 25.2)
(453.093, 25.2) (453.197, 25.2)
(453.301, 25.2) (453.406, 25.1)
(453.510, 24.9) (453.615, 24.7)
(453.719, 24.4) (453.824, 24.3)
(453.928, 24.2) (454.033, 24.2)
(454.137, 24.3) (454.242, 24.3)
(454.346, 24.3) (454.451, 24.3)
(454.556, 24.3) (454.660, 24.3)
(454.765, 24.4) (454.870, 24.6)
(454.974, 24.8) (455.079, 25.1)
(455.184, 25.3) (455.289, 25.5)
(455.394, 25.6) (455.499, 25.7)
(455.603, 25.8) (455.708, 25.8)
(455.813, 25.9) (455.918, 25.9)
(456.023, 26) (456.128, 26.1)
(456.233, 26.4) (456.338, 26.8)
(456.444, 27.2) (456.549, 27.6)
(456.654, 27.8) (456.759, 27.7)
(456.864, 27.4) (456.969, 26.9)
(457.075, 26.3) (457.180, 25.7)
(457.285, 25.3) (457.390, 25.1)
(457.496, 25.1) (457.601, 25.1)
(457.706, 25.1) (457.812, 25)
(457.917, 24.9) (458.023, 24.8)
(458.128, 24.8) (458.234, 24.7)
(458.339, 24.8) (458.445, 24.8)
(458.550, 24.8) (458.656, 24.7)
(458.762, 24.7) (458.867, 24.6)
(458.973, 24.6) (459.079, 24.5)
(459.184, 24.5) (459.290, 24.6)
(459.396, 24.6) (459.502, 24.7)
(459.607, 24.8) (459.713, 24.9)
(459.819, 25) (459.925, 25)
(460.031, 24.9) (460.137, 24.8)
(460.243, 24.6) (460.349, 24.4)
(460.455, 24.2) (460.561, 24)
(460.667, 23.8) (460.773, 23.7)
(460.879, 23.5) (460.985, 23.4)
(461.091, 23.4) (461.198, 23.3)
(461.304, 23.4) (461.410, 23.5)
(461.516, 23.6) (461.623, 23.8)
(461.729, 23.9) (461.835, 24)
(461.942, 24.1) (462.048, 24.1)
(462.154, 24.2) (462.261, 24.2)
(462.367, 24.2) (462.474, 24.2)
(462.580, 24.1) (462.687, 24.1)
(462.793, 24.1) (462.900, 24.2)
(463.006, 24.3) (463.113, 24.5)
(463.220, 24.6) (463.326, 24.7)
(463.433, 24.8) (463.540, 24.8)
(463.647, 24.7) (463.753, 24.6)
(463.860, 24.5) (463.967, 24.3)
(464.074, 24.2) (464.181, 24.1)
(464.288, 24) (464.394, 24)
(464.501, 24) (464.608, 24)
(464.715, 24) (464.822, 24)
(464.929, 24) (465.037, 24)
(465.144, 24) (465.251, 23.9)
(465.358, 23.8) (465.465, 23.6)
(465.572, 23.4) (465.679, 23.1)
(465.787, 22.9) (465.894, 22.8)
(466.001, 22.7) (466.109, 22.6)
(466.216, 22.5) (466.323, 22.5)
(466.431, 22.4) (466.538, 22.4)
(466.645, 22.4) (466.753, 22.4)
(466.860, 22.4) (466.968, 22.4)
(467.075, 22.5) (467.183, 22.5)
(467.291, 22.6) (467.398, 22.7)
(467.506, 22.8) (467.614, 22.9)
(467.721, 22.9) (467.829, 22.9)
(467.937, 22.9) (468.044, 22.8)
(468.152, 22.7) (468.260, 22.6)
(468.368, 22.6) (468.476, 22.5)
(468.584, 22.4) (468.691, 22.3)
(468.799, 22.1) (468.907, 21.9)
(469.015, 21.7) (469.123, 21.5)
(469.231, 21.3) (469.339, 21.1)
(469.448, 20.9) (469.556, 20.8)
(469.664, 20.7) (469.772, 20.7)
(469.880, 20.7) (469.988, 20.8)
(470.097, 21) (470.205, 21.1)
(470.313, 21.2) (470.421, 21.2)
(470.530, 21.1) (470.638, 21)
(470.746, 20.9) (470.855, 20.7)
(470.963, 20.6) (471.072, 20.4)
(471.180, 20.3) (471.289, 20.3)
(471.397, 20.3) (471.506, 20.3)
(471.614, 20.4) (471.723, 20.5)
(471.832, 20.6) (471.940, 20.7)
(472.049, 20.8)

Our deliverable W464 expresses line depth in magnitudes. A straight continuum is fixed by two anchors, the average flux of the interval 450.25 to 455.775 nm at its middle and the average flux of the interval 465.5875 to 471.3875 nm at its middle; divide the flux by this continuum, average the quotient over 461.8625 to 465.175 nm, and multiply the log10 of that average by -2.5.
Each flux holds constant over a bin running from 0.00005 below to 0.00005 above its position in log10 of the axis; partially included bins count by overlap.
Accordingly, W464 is -0.06 mag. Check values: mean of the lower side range 24.9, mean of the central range 24.2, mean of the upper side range 21.9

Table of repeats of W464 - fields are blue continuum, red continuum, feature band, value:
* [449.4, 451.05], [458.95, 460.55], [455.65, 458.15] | -0.067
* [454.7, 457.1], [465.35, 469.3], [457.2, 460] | 0.018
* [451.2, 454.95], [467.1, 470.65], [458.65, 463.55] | -0.039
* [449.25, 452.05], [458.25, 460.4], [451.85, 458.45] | -0.035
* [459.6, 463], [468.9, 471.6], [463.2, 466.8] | -0.042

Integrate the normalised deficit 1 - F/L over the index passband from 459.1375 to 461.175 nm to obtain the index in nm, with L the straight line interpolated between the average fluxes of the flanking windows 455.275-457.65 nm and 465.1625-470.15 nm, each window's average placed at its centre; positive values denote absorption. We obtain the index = 0.048 nm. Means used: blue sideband 26.2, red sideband 22.3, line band 24.3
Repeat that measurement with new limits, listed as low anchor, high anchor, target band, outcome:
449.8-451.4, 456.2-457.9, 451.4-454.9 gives 0.012 nm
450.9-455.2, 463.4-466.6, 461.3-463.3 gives -0.010 nm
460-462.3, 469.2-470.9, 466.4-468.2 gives -0.063 nm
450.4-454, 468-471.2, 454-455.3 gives -0.004 nm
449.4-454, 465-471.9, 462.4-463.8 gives -0.097 nm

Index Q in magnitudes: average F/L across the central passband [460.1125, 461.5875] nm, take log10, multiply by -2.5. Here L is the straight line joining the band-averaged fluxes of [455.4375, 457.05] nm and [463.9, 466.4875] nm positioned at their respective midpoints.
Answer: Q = 0.05 mag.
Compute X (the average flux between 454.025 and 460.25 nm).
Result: 25.3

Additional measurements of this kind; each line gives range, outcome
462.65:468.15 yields 23.5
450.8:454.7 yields 25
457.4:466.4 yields 24.2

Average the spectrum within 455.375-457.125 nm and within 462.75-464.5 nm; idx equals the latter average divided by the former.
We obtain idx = 0.9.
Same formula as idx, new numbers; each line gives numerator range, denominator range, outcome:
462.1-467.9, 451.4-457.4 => 0.93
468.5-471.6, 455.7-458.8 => 0.82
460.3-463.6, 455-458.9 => 0.94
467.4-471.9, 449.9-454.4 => 0.86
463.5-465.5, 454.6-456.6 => 0.94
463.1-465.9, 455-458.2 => 0.93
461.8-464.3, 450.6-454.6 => 0.97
